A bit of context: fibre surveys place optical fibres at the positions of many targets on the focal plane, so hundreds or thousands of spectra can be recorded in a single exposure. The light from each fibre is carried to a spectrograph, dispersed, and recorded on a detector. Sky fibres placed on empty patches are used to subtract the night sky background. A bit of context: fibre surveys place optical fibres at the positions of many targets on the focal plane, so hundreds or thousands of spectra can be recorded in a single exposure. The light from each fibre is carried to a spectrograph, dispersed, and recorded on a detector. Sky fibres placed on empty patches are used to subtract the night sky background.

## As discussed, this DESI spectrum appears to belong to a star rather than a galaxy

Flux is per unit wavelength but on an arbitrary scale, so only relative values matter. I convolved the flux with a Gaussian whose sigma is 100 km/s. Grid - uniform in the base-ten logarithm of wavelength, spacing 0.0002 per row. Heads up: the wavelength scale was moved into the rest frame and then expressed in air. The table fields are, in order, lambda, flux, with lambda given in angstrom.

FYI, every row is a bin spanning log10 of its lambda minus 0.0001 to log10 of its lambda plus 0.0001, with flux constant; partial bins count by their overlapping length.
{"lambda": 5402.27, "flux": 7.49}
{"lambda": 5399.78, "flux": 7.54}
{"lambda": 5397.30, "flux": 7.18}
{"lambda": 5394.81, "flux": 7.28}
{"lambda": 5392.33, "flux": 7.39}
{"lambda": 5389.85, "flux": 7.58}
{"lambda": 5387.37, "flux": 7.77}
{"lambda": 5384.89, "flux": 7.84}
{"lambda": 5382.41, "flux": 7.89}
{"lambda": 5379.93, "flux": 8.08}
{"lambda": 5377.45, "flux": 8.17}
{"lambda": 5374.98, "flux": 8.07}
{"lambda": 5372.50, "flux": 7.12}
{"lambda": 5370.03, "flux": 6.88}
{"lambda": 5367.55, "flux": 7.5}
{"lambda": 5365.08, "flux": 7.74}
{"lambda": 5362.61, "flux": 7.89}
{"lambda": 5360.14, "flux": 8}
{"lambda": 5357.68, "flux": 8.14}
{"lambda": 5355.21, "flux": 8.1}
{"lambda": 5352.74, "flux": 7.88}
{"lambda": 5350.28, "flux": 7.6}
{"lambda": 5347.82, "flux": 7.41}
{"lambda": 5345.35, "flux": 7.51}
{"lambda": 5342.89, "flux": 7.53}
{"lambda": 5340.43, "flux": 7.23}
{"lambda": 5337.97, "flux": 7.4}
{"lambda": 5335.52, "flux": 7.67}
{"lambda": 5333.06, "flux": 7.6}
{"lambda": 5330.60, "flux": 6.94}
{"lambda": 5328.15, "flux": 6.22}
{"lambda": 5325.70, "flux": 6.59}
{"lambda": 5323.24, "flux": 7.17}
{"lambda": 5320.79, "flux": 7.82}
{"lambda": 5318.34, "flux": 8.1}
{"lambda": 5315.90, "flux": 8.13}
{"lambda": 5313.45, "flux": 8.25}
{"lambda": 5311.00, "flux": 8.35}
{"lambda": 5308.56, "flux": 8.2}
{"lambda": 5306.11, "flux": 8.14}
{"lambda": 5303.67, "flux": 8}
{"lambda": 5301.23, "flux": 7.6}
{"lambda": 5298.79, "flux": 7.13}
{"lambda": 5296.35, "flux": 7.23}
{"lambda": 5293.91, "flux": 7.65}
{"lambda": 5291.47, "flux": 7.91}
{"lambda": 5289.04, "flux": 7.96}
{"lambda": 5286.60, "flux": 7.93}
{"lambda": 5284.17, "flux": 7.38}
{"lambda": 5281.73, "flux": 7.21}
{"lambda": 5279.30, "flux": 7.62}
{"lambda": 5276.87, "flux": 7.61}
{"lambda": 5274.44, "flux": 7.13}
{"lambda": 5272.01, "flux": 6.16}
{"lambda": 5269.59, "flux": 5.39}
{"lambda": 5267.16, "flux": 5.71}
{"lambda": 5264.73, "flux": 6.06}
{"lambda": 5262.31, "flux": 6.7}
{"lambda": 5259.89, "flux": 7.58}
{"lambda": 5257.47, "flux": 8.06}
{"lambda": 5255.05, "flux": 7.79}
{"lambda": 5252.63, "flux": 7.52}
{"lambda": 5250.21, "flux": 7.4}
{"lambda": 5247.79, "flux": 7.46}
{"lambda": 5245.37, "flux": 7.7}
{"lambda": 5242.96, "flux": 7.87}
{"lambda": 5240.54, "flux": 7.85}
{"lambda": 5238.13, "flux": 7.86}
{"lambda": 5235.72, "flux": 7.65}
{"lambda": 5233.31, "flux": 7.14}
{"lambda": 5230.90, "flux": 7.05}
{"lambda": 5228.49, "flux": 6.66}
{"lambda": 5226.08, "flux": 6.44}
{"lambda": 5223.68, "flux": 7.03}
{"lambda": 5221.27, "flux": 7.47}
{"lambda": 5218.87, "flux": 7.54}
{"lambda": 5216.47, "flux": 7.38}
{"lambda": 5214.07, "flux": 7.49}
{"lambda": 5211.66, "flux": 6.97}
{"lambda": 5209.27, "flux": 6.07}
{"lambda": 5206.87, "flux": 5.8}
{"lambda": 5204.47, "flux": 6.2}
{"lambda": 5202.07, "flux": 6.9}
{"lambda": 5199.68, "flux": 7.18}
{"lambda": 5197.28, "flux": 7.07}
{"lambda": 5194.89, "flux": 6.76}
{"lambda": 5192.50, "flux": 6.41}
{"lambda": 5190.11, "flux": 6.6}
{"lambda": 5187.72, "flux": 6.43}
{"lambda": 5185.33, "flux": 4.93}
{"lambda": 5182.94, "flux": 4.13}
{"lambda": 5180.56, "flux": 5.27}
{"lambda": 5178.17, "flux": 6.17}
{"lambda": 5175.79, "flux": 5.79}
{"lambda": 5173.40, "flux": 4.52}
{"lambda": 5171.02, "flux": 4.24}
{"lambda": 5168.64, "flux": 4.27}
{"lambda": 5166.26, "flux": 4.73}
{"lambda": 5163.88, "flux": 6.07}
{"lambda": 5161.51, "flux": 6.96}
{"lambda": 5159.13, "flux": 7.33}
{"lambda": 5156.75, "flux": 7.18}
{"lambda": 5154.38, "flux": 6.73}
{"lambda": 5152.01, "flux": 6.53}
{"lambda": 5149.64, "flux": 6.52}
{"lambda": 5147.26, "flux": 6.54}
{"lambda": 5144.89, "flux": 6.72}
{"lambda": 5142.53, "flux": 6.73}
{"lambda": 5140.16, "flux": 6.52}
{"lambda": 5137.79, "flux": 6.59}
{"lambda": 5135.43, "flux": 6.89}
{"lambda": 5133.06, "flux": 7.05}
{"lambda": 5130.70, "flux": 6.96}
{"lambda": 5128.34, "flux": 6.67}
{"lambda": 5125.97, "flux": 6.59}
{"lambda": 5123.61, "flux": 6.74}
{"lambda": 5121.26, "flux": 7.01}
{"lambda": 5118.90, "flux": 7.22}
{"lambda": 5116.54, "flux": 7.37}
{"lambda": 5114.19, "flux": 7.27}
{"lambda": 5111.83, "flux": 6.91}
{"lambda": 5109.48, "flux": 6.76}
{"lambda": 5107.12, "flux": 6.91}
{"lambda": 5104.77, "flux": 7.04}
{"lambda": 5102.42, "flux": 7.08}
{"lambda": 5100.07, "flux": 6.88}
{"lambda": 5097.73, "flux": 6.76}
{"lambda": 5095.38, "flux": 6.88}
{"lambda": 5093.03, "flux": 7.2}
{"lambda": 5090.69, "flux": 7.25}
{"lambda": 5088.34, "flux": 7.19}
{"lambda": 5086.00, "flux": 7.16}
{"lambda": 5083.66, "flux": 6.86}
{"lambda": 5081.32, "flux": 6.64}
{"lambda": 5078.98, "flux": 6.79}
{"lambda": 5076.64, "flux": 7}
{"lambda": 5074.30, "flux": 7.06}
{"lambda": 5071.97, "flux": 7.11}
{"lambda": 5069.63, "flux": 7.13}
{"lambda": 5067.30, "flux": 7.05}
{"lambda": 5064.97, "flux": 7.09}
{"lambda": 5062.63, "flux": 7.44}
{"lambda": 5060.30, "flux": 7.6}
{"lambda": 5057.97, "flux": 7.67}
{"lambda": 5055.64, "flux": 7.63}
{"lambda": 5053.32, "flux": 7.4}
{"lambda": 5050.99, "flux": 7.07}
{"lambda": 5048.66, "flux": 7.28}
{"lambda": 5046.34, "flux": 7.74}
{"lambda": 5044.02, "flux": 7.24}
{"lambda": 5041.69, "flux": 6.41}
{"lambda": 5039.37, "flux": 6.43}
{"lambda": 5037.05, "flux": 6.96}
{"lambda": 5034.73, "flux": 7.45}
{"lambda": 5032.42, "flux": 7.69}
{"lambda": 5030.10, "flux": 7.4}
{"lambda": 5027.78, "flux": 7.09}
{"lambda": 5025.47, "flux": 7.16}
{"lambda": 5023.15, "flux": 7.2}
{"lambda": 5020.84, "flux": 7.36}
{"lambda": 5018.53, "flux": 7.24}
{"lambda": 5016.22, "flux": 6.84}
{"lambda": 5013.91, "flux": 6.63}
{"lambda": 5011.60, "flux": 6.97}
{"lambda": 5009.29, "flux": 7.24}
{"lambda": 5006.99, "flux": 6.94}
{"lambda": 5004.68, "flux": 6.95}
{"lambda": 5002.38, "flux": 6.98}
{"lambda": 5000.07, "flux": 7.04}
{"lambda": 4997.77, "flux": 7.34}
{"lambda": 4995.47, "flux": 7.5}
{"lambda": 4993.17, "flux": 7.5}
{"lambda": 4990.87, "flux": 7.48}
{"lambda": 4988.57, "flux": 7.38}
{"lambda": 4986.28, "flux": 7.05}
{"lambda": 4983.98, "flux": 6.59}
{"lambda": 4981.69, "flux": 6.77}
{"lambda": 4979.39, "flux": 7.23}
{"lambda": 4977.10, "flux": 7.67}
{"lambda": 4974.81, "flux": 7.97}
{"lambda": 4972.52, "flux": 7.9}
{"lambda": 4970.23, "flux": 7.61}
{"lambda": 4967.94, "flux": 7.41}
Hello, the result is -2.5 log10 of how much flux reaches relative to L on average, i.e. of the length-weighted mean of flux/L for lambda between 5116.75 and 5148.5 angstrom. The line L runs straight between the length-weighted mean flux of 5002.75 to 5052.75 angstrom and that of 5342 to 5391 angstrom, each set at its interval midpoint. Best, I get 0.08 mag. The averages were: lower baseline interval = 7.11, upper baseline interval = 7.74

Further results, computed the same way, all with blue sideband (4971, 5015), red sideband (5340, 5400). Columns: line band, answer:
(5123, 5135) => 0.09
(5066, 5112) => 0.05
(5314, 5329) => 0.03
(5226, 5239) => 0.05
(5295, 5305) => 0.01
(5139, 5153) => 0.13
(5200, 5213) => 0.16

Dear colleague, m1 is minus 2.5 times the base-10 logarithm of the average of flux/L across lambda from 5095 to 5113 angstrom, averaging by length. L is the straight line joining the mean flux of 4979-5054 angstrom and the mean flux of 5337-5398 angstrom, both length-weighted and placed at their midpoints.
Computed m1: 0.06 mag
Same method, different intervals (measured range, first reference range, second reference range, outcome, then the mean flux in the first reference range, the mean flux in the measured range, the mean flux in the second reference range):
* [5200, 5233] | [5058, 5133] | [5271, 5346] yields 0.069 mag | 7.03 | 6.86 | 7.53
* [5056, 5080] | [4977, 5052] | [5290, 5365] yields 0.002 mag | 7.14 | 7.21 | 7.65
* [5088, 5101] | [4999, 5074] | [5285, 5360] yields 0.038 mag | 7.17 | 7.02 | 7.65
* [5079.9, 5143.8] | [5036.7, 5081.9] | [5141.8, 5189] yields -0.067 mag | 7.15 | 6.93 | 5.88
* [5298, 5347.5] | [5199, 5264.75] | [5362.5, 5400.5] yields -0.019 mag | 7.19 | 7.58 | 7.61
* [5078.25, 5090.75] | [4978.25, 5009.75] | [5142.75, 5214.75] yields -0.049 mag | 7.14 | 6.96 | 6.15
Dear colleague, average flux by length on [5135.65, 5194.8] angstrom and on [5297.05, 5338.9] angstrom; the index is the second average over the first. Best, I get 1.26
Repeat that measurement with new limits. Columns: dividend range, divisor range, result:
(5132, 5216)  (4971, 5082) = 0.87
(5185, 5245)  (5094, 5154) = 1.02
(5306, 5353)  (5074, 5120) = 1.08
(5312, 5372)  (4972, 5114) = 1.06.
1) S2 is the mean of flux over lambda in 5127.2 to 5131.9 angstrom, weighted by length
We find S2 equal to 6.83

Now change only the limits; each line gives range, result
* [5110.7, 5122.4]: 7.15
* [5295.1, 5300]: 7.18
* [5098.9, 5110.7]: 6.93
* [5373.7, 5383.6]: 8.05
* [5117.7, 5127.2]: 6.89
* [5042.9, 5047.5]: 7.5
